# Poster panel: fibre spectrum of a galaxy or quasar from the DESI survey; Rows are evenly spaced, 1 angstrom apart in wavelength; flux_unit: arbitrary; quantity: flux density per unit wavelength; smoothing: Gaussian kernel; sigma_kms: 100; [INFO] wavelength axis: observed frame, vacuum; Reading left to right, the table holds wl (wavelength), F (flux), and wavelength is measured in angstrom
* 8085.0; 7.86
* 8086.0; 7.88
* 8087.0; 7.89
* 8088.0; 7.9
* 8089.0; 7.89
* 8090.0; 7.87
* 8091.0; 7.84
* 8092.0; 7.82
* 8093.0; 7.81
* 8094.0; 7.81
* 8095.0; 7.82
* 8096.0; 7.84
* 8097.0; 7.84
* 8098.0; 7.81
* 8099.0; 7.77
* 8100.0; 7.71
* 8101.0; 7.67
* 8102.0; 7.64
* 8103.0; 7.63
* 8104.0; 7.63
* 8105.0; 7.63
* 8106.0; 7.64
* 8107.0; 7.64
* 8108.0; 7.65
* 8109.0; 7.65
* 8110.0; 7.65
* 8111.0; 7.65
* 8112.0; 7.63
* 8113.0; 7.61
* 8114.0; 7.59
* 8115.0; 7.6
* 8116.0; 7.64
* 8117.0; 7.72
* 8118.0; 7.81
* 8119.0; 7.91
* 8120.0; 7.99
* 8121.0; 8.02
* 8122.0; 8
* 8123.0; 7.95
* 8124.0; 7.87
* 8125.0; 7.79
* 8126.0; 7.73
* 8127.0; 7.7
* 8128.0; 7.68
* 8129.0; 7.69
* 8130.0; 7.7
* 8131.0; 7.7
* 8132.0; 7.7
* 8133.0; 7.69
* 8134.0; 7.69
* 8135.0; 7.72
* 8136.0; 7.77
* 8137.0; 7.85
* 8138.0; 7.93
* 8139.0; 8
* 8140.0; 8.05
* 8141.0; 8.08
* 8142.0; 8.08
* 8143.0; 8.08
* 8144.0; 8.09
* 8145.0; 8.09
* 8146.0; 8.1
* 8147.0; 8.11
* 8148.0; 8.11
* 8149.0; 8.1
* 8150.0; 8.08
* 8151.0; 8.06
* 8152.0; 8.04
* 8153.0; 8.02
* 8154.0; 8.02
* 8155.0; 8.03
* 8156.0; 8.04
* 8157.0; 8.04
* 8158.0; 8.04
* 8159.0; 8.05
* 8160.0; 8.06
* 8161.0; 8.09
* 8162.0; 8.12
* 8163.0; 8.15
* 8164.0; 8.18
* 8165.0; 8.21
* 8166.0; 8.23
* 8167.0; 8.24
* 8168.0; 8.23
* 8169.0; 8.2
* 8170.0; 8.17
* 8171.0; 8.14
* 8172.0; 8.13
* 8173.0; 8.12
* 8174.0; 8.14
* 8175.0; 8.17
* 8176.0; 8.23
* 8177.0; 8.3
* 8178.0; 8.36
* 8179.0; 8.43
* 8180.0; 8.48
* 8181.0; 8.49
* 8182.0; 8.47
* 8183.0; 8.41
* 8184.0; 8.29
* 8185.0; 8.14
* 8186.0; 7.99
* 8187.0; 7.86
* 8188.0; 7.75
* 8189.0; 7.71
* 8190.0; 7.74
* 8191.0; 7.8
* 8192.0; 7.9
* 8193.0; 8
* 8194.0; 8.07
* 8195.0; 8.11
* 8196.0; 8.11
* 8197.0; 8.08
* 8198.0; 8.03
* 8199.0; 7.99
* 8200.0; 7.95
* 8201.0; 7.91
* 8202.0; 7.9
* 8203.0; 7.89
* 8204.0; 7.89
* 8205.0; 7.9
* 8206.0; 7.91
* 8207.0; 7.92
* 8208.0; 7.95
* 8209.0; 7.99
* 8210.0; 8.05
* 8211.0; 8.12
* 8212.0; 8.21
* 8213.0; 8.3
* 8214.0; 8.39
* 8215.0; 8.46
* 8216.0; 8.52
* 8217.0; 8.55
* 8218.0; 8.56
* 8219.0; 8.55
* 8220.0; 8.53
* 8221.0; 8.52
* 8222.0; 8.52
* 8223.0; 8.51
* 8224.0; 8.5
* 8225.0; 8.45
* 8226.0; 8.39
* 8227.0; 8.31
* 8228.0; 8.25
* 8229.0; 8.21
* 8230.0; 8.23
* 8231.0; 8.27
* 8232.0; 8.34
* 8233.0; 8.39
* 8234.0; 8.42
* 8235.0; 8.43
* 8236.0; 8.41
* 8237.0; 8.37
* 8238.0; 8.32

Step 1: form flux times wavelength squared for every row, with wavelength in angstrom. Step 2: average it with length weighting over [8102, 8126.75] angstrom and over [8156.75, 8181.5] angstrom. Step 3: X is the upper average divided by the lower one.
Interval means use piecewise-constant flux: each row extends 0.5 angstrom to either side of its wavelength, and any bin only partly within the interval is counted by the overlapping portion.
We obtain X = 1.1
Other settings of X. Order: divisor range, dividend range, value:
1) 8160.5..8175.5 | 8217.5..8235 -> 1.04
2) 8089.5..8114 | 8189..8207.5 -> 1.05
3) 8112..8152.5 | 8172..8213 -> 1.04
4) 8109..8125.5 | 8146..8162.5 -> 1.05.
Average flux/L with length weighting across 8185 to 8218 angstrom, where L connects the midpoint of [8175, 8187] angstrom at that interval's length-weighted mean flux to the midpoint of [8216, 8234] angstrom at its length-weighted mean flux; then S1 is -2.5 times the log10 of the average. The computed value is 0.04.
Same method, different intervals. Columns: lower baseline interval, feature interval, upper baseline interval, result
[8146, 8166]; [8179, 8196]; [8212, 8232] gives 0.021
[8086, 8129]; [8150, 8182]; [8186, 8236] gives -0.024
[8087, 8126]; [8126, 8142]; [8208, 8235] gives 0.014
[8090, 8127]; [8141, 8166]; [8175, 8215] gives -0.022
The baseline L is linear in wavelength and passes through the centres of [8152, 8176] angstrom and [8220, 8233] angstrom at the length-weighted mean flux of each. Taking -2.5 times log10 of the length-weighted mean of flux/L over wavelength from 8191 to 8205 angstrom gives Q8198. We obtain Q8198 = 0.04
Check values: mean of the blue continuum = 8.12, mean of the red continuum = 8.38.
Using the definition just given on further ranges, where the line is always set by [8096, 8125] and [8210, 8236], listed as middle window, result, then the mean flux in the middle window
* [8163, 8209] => 0.011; 8.09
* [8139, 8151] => -0.020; 8.08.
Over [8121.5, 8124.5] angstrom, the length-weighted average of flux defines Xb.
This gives 7.94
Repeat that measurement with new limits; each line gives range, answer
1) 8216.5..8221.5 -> 8.54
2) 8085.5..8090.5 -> 7.89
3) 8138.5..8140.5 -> 8.03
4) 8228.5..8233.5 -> 8.29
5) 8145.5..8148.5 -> 8.11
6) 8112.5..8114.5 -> 7.6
